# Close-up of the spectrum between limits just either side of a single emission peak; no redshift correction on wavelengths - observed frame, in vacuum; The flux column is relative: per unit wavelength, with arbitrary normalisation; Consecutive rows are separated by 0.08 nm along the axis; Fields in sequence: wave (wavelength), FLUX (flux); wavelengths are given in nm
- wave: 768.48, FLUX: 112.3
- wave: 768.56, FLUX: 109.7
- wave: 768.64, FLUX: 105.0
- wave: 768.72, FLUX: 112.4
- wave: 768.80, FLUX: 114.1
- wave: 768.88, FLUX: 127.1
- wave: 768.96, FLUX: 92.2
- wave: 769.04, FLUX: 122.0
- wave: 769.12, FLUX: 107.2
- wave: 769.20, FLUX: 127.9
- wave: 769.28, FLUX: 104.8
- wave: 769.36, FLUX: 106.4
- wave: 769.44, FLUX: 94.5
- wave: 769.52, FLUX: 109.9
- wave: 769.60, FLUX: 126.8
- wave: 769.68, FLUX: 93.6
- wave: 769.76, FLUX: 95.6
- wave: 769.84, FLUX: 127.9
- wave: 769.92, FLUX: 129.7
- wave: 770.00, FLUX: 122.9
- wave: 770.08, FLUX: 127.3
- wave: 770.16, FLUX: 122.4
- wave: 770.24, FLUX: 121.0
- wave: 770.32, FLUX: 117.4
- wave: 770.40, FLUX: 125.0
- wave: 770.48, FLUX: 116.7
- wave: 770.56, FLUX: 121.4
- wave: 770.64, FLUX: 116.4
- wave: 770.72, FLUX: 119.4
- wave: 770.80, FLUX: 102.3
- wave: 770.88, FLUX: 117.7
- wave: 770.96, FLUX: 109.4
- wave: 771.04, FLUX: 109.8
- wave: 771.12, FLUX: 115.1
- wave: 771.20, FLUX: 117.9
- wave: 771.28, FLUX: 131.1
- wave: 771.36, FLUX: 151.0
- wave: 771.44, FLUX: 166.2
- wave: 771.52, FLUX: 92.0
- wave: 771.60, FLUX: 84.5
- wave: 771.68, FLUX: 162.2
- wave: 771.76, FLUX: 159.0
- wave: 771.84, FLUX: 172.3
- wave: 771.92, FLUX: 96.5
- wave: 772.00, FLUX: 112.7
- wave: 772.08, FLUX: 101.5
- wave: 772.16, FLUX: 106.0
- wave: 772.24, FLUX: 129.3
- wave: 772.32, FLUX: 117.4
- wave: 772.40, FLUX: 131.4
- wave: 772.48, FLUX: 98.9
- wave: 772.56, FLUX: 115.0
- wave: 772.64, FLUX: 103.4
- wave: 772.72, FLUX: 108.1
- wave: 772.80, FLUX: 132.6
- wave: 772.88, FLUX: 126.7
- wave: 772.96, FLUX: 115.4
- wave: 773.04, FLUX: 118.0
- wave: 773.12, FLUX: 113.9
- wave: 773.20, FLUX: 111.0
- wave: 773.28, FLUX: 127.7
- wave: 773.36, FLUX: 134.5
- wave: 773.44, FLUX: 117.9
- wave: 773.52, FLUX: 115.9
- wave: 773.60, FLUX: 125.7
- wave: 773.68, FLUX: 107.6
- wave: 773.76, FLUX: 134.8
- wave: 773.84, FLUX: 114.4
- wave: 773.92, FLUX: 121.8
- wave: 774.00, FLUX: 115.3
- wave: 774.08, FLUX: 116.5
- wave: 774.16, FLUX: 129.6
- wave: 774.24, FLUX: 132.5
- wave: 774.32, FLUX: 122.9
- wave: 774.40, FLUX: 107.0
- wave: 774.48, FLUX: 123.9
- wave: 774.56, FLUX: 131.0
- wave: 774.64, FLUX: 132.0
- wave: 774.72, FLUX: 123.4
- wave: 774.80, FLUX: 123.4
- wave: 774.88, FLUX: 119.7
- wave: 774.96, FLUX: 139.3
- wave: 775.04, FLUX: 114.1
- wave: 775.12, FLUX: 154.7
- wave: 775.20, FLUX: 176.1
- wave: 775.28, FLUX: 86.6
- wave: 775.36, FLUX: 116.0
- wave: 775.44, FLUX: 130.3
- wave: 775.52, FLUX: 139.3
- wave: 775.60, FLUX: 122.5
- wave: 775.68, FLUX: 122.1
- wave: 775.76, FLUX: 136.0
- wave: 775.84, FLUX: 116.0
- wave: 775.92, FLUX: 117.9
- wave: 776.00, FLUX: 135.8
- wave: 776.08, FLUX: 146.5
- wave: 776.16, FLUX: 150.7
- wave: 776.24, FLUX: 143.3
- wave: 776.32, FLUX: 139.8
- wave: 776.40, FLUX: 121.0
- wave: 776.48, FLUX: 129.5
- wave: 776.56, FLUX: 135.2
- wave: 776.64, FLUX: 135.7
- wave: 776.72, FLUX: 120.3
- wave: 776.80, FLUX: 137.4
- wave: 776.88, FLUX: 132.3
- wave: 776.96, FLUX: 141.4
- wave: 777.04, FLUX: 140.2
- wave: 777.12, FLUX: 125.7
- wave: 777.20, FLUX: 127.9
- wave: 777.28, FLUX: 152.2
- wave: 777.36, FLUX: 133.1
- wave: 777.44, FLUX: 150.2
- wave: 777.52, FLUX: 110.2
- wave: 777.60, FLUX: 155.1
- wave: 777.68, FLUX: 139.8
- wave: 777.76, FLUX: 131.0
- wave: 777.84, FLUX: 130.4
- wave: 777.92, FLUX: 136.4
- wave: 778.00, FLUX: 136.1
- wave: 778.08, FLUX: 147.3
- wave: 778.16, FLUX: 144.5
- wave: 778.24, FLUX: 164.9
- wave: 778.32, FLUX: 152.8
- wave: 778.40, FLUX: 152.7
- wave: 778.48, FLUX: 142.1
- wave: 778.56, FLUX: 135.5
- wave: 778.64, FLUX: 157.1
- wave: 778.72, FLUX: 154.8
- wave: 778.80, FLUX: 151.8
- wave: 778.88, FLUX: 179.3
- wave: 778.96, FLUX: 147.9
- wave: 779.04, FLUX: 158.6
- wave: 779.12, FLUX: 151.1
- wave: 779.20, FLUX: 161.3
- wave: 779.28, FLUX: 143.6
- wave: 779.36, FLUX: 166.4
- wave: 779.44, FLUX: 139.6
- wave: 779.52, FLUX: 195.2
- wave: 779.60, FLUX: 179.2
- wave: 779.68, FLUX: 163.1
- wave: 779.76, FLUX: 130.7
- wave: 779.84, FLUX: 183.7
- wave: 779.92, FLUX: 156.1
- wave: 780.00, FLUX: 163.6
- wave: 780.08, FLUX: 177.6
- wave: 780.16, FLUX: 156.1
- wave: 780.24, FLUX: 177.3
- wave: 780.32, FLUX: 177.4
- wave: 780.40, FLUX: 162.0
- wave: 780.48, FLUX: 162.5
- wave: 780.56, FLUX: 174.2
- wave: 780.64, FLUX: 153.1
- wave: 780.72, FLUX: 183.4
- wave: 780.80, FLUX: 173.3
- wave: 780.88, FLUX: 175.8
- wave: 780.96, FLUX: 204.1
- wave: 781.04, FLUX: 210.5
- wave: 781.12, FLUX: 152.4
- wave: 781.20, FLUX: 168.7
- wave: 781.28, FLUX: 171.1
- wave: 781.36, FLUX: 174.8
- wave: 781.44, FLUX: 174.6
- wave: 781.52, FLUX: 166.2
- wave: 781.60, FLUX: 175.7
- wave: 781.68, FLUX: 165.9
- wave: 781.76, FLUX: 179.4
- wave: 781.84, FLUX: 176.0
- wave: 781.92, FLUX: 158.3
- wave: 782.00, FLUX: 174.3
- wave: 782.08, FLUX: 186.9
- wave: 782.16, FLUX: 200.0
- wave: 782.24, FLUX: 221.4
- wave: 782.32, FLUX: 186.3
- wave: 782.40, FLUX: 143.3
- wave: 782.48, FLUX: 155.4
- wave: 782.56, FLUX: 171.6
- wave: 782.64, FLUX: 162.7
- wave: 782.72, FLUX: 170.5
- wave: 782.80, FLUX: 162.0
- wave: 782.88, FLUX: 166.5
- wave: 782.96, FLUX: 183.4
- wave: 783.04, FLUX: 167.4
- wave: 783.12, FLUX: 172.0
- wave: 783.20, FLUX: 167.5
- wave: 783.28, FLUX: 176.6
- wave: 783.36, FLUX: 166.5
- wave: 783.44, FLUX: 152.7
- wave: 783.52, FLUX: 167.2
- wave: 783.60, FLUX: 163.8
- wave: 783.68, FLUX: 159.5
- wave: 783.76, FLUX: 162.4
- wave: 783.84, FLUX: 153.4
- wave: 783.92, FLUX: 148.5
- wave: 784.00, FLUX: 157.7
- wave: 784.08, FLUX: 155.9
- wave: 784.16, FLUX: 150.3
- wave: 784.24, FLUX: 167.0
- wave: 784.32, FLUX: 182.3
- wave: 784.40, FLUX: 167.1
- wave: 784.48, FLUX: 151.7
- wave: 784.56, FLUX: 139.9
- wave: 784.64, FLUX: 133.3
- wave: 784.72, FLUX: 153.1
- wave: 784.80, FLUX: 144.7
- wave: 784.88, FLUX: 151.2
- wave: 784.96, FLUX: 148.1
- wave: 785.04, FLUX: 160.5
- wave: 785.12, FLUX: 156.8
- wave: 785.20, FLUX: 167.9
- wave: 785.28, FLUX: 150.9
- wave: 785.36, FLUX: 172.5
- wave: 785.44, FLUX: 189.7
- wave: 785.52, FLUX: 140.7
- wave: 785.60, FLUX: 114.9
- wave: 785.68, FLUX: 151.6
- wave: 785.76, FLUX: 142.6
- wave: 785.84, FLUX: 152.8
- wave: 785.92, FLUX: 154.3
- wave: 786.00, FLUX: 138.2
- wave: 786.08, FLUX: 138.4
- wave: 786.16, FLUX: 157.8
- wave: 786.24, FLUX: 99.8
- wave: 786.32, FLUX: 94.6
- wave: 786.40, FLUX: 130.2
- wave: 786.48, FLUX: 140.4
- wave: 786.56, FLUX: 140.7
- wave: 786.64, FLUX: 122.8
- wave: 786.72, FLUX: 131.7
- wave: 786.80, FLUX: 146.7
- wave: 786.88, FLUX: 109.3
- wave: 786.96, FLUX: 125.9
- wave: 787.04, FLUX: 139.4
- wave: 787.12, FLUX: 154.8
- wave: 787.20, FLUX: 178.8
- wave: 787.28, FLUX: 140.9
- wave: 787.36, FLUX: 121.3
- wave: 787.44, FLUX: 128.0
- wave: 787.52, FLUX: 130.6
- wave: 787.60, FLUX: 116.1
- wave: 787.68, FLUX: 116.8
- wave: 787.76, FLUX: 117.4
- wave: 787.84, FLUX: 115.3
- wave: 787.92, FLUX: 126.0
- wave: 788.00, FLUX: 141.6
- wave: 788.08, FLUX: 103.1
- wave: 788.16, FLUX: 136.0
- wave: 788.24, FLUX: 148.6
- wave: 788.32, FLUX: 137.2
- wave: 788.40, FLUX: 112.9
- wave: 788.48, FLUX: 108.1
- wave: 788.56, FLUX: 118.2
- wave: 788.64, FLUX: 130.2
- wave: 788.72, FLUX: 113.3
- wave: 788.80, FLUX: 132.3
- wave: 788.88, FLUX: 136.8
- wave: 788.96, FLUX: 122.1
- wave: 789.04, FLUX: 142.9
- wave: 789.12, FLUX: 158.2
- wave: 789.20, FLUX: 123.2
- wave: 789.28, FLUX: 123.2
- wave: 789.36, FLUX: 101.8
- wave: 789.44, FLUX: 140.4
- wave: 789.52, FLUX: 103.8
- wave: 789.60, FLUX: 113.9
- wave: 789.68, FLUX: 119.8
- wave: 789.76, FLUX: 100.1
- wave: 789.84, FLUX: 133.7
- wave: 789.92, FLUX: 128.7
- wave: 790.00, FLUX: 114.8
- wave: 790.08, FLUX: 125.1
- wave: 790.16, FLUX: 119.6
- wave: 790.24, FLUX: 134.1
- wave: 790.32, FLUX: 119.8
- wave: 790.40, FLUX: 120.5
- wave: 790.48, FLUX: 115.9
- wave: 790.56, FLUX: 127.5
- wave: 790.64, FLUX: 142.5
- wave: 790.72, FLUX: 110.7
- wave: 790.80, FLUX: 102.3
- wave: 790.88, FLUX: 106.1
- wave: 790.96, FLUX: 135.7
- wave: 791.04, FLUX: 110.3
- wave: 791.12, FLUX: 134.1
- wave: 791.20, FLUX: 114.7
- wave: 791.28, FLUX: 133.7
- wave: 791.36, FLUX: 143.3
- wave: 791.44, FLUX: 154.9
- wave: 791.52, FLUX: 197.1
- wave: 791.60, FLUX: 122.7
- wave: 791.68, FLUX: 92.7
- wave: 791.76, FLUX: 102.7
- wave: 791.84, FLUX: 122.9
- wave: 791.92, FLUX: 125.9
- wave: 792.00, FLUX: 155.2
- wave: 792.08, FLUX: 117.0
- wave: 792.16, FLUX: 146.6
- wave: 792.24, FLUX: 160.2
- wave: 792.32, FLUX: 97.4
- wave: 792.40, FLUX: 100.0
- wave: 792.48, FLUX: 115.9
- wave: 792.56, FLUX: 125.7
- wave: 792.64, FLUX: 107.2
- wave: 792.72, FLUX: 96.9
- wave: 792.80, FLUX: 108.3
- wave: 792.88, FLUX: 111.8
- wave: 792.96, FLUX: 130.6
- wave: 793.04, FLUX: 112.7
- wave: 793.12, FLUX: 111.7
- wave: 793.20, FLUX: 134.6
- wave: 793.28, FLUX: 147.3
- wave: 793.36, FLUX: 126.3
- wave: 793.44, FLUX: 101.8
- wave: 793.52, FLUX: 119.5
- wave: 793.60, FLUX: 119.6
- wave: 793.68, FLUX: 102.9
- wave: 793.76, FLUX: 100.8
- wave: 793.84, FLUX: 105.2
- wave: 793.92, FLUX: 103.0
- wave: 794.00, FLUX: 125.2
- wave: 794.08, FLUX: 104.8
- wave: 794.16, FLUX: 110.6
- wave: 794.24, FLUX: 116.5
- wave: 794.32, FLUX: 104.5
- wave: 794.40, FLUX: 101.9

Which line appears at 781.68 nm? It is Mg II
